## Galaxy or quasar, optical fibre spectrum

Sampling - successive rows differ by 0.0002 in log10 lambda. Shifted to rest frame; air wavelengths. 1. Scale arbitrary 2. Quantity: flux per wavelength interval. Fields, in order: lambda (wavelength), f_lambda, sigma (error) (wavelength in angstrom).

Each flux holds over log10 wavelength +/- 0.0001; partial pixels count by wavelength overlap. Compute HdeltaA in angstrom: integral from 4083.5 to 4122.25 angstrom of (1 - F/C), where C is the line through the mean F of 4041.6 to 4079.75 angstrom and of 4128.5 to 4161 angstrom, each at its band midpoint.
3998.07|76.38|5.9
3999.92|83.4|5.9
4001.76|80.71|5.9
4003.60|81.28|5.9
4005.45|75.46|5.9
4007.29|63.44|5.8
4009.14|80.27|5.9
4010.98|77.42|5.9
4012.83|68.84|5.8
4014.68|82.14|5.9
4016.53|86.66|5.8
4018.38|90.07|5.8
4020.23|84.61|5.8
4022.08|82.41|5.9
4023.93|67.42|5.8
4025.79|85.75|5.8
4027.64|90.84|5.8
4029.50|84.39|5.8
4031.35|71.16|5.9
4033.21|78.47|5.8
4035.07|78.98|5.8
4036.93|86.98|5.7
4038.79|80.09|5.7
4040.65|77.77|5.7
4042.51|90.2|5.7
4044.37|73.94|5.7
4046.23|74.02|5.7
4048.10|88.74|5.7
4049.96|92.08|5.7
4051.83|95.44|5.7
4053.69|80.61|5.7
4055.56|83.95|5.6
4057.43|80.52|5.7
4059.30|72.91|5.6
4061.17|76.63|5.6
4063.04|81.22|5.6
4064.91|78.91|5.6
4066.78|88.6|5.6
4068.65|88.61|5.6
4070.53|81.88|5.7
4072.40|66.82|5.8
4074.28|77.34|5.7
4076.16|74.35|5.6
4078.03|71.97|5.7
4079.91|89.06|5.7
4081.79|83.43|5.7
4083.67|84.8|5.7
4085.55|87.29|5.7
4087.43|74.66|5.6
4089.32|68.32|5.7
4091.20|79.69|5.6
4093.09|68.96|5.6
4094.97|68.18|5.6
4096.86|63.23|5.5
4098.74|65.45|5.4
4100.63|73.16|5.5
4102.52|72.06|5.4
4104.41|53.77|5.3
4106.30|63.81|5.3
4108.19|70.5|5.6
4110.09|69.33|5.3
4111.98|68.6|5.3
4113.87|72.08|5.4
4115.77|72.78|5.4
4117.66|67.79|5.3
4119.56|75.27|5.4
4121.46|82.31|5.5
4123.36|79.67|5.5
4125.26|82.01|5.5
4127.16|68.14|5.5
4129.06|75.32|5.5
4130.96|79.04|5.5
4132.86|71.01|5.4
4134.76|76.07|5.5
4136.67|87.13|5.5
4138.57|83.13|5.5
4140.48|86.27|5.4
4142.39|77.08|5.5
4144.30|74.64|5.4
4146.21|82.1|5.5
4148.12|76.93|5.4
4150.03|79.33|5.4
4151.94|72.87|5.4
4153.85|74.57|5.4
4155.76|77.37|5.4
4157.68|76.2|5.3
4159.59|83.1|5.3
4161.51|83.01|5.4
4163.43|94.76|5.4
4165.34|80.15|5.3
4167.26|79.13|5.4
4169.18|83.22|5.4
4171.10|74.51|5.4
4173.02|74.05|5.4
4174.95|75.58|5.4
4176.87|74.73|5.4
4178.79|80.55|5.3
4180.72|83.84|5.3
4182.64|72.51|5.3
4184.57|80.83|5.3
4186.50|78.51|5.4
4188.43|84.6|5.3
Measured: 4.2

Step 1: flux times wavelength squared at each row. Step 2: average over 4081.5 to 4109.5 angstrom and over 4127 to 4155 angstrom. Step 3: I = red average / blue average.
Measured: 1.1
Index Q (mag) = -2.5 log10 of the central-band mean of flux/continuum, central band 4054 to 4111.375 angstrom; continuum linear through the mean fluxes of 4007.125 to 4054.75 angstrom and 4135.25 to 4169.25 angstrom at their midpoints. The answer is 0.08 mag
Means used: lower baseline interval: 81.6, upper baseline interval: 80.5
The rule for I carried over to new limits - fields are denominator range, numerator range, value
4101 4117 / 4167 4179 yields 1.17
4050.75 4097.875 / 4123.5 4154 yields 1.02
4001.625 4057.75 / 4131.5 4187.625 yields 1.04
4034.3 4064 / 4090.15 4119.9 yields 0.86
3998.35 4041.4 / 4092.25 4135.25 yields 0.93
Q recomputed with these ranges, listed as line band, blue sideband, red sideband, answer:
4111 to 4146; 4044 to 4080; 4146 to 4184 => 0.04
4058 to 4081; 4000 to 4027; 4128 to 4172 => 0.00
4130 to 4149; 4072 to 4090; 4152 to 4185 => -0.01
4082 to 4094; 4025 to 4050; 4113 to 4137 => 0.01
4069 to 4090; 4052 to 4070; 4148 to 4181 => 0.04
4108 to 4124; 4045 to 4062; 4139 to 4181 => 0.11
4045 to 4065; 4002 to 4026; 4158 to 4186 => -0.04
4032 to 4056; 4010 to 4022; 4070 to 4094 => -0.04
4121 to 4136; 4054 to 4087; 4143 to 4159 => 0.02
